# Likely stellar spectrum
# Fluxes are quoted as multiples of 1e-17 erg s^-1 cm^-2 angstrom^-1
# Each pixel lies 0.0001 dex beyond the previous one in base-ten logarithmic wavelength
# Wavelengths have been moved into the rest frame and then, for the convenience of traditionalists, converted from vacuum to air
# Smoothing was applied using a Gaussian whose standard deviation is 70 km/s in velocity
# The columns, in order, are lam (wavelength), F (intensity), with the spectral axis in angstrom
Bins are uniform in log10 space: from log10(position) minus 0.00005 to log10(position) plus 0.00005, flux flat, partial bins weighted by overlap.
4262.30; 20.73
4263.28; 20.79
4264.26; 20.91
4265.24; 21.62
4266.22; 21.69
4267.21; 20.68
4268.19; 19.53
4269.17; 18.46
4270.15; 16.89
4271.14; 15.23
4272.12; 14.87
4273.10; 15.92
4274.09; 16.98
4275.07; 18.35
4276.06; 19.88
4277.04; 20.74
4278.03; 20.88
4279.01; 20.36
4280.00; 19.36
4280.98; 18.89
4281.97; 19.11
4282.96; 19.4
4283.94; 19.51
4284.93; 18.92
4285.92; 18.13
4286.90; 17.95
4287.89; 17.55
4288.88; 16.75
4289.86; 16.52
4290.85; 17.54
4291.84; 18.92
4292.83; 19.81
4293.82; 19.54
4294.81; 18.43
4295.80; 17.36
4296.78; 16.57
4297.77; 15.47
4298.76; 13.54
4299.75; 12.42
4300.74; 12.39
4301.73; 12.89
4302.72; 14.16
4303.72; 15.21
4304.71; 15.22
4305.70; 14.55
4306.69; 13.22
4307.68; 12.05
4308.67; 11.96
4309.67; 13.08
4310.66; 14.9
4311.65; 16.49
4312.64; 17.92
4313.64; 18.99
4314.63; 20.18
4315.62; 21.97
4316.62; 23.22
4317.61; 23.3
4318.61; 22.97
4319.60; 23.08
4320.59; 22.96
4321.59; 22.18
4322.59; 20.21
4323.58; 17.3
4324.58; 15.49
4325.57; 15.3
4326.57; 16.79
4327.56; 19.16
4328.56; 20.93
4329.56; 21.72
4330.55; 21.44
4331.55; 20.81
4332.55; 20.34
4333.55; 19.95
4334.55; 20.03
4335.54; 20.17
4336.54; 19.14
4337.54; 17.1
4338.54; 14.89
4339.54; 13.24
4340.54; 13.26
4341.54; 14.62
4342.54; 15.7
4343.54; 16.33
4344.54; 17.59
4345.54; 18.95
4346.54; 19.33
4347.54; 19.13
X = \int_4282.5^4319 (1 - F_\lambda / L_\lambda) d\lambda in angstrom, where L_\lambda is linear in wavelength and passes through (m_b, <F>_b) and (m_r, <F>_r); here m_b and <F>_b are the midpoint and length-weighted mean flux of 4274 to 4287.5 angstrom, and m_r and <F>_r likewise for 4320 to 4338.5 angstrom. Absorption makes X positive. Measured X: 4.39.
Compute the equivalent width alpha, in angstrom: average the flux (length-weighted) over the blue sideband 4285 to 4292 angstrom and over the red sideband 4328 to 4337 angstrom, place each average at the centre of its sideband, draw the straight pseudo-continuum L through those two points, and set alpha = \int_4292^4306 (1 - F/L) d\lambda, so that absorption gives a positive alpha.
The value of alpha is 2.03 angstrom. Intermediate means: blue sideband 17.6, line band 15.6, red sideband 20.5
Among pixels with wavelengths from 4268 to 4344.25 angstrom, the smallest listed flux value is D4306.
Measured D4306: 11.96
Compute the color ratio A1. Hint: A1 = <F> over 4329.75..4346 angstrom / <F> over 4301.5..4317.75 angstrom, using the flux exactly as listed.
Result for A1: 1.09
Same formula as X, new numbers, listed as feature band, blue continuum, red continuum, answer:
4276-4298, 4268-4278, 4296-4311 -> -3.6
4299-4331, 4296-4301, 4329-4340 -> -1.9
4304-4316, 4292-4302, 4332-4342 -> 0.5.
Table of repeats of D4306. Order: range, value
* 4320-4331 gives 15.3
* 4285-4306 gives 12.39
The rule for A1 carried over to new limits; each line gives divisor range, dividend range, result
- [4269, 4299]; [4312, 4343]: 1.06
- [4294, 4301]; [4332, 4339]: 1.22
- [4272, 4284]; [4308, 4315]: 0.85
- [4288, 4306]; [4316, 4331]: 1.28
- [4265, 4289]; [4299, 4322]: 0.92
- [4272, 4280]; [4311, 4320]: 1.11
